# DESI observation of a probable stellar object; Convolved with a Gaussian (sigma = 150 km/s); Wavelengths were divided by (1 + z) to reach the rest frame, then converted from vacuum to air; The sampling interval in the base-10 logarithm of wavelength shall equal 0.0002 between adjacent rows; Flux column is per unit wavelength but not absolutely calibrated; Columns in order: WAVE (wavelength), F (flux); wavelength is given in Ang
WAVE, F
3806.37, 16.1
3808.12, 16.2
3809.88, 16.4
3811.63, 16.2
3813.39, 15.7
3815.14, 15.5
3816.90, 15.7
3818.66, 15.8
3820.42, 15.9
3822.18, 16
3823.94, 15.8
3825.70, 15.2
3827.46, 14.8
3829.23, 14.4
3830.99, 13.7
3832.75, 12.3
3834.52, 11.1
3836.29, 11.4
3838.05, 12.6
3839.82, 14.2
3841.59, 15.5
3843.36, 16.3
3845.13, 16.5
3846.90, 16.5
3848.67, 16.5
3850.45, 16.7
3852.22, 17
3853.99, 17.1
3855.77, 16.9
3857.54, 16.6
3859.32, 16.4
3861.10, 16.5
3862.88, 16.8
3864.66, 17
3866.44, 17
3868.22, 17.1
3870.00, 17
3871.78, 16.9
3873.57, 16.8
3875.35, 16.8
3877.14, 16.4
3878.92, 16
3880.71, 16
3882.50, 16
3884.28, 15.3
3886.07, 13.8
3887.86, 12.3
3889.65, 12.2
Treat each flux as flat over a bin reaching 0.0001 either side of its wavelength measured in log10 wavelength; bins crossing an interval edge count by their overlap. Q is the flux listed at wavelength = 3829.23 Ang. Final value 14.4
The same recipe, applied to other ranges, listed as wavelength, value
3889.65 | 12.2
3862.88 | 16.8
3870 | 17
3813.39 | 15.7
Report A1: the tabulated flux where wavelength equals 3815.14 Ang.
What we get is 15.5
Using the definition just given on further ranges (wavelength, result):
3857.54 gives 16.6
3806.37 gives 16.1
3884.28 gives 15.3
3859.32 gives 16.4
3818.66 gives 15.8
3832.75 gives 12.3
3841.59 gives 15.5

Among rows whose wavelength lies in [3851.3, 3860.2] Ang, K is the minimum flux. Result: 16.4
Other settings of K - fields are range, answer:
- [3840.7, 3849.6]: 15.5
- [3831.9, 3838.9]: 11.1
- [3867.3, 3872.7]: 16.9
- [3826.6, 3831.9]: 13.7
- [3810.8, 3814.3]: 15.7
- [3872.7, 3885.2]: 15.3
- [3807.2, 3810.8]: 16.2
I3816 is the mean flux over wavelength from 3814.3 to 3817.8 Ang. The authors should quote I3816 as 15.6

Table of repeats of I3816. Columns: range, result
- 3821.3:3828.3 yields 15.5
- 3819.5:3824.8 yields 15.9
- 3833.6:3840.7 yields 12.3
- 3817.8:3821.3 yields 15.8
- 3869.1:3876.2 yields 16.9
